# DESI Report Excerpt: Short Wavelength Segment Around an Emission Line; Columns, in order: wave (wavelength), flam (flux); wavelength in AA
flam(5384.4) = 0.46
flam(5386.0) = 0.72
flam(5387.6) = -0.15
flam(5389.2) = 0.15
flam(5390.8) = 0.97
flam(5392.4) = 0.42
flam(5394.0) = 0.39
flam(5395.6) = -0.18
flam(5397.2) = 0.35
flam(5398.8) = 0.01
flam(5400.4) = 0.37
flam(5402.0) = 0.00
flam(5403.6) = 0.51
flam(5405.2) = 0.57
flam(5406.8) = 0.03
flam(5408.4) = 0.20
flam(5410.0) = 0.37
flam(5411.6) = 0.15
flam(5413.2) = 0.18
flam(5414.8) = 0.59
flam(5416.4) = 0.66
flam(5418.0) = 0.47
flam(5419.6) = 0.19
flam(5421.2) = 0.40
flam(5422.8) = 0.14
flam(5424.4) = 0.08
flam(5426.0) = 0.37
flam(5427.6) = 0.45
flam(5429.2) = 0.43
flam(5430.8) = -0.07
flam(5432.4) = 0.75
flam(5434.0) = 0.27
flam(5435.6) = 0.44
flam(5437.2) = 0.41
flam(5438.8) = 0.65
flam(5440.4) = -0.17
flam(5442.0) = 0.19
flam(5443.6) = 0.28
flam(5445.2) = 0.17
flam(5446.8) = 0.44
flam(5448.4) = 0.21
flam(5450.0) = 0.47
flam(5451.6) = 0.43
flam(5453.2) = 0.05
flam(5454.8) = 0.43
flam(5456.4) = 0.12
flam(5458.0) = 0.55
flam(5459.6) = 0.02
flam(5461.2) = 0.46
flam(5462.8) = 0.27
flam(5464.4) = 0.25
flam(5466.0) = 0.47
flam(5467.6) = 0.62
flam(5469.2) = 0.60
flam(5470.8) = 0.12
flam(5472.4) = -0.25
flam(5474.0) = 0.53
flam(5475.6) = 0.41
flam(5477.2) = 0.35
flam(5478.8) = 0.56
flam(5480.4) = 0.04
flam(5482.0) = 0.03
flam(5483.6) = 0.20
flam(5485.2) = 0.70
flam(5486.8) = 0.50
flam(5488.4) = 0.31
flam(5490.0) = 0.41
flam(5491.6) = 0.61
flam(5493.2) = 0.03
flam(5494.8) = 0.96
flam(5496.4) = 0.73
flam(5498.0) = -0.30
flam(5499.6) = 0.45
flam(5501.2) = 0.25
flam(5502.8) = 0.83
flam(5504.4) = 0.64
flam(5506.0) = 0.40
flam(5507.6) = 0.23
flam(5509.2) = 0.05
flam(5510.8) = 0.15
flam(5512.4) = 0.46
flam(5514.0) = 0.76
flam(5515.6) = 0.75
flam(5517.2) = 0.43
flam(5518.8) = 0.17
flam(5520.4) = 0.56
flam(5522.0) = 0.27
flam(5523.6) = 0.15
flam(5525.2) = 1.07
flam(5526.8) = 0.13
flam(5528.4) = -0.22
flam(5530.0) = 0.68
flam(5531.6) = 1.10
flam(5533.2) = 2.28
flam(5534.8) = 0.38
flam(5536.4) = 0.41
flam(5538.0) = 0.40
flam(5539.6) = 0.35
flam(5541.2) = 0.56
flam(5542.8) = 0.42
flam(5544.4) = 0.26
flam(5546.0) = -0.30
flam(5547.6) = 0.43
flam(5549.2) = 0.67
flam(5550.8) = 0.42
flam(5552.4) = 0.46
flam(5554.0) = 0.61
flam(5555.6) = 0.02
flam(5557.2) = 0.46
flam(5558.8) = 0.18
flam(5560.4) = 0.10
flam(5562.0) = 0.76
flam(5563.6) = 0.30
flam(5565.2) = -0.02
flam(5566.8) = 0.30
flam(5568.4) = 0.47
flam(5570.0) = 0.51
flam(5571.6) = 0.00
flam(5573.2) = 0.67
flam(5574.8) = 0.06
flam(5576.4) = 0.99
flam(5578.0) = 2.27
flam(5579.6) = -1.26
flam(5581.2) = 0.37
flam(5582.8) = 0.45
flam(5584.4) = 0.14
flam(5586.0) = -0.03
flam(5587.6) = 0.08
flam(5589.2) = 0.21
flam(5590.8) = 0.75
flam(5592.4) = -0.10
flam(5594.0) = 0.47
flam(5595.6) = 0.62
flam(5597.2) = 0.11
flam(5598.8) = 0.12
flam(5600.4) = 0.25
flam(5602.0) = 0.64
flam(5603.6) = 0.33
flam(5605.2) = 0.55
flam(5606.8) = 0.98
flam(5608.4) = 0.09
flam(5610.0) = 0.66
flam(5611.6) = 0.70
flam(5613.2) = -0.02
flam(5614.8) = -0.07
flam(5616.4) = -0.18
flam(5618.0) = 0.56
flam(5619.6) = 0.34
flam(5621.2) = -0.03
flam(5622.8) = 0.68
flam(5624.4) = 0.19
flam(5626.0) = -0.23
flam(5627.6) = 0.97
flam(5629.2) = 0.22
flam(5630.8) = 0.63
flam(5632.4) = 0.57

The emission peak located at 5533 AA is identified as H-beta 4861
